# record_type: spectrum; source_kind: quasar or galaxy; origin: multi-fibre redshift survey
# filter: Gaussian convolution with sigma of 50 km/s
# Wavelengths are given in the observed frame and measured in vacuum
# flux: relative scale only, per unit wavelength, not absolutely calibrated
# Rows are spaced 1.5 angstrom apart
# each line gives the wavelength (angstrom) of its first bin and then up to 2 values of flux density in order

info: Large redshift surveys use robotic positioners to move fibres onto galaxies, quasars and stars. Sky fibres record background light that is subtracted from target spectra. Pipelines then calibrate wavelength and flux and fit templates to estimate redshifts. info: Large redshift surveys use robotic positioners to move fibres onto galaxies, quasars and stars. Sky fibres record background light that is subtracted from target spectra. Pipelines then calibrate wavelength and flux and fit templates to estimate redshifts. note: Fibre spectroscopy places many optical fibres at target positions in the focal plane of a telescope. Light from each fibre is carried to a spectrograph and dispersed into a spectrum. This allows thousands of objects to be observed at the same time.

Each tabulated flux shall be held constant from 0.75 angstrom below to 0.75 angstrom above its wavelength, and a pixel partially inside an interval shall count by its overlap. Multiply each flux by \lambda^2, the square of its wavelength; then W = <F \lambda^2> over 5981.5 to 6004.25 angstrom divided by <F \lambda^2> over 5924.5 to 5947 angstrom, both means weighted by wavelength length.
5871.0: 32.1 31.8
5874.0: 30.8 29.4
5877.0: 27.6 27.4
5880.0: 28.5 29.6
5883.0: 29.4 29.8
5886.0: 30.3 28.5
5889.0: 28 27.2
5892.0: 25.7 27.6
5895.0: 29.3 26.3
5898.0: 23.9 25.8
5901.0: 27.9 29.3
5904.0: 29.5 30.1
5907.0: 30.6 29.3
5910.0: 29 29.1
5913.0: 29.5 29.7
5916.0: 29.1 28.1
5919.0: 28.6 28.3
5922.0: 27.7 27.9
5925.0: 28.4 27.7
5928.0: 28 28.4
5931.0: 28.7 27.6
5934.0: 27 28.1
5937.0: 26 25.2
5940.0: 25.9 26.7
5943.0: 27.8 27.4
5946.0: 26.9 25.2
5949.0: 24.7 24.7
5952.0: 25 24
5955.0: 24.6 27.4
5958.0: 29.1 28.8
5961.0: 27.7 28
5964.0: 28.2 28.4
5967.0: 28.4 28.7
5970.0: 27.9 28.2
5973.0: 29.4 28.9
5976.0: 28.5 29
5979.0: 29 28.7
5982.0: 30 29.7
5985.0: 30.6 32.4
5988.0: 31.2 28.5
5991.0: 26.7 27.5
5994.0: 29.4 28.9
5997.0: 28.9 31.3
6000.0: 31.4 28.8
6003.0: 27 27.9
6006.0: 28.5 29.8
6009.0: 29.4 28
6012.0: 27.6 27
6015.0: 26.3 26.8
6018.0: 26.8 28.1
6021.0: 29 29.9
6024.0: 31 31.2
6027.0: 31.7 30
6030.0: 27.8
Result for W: 1.10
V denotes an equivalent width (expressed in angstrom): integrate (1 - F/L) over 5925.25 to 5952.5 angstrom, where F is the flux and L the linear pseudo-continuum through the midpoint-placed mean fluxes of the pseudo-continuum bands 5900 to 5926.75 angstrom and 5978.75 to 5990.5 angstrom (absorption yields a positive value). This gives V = 2.3 angstrom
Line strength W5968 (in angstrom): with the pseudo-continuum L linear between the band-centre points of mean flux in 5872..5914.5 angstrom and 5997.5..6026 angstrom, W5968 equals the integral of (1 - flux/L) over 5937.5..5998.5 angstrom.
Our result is 1.6 angstrom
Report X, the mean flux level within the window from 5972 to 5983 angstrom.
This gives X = 29.1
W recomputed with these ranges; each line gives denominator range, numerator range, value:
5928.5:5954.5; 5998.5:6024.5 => 1.10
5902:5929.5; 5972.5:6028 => 1.04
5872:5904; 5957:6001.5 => 1.06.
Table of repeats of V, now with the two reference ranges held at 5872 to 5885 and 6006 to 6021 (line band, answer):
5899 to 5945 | 1.10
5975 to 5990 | -0.84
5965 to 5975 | -0.08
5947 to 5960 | 1.18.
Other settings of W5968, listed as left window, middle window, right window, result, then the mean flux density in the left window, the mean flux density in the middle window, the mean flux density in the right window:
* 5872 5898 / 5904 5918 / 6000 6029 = -0.4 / 28.5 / 29.4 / 28.7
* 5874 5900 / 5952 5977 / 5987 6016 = 0.6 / 28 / 27.8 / 28.7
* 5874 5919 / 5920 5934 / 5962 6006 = 0.3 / 28.5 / 28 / 29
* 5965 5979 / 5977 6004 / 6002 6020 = -1.1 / 28.6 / 29.4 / 27.8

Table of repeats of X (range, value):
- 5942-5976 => 27.3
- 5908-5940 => 28.1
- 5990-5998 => 28.4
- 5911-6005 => 28.1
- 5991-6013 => 28.8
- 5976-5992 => 29.5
